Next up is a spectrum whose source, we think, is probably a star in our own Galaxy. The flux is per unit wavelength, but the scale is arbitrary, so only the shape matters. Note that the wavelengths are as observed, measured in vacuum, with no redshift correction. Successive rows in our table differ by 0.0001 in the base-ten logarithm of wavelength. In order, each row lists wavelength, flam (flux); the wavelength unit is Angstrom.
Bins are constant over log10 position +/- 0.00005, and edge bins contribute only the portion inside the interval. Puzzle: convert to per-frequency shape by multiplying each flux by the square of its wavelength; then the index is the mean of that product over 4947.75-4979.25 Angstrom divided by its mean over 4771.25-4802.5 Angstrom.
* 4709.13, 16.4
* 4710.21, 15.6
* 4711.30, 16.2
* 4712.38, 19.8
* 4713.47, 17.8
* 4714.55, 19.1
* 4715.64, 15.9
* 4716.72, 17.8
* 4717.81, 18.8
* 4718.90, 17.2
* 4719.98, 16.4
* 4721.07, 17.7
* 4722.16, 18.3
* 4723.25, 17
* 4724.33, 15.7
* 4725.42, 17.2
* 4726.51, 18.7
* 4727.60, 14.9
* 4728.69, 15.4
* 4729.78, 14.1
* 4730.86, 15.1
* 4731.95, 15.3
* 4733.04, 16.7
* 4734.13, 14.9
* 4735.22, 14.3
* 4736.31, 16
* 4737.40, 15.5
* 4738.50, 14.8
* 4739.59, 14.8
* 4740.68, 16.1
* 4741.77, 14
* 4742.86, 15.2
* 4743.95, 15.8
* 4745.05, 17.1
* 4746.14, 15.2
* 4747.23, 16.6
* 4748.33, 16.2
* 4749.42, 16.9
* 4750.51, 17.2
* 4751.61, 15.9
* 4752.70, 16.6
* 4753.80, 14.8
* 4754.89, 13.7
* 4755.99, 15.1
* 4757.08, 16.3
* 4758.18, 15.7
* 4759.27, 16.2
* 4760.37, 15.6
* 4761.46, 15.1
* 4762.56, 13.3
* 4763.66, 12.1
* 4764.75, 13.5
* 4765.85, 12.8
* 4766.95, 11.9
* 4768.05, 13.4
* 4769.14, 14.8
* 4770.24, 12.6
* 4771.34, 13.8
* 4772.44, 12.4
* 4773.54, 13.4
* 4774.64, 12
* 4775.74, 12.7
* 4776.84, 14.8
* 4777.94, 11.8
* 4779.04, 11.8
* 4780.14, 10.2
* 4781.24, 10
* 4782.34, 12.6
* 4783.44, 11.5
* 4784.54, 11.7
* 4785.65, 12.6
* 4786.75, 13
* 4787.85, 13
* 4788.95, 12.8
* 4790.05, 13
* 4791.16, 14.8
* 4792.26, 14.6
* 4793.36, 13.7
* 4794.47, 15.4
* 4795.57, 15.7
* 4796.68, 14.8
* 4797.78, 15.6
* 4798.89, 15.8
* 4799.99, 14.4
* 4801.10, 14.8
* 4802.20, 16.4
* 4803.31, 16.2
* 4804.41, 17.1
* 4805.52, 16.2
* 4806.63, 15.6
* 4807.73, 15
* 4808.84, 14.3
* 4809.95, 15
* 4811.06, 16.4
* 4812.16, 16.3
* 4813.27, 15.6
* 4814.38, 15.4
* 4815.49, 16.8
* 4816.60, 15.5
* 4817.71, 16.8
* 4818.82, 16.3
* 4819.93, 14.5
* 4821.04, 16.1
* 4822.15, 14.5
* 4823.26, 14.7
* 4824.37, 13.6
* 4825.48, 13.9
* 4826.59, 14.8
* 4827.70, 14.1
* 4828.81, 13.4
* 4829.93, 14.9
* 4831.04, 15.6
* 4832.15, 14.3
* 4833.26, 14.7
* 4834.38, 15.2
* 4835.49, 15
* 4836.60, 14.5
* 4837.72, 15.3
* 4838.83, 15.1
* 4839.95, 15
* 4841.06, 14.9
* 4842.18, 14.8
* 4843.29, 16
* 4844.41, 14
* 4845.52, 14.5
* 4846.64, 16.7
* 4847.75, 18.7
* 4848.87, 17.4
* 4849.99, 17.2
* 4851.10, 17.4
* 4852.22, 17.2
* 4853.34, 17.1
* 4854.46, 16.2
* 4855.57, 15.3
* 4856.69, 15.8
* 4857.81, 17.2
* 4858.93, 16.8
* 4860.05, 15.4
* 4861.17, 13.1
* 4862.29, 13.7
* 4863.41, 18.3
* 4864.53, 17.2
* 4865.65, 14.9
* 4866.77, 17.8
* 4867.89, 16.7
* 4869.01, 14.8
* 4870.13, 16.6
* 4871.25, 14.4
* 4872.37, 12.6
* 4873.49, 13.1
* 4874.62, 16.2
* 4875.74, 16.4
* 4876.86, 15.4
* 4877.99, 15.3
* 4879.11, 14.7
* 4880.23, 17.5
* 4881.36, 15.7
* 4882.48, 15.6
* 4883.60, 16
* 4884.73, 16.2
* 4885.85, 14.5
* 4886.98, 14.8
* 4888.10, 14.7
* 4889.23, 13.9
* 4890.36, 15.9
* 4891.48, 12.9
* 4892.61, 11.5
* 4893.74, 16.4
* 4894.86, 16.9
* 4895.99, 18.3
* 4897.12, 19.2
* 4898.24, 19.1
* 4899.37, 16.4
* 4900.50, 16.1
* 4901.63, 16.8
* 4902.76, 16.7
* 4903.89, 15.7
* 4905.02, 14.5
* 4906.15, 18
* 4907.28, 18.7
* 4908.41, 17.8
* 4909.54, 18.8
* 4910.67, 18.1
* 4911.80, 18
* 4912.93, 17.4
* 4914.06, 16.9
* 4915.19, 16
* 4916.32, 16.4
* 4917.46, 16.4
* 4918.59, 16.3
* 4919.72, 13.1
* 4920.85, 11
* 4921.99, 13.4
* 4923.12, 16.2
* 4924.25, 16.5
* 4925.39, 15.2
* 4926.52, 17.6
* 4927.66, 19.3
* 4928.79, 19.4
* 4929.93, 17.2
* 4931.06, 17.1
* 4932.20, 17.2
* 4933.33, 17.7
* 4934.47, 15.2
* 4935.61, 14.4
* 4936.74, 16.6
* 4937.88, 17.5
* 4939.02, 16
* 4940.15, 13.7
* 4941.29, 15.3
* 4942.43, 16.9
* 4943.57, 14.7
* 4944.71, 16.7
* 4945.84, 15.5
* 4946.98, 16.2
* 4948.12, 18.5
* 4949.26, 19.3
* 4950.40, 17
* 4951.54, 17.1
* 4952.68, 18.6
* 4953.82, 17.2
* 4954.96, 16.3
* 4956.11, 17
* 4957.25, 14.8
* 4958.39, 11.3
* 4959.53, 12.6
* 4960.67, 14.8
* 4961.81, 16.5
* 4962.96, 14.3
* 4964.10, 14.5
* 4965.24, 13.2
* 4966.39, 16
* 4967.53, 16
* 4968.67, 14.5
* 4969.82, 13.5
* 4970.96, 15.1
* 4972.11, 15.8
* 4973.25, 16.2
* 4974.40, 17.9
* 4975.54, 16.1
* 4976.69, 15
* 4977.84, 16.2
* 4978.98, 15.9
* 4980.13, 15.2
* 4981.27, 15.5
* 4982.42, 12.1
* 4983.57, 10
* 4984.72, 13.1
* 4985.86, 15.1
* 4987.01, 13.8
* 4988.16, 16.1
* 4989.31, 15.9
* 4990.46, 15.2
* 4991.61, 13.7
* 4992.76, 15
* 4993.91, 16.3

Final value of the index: 1.26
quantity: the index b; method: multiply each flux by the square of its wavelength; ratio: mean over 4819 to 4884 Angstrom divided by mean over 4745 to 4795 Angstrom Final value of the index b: 1.2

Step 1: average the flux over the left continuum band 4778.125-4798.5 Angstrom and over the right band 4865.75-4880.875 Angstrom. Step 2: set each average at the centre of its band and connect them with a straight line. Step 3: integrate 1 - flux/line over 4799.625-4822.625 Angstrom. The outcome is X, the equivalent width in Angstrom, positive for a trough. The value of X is -3.20 Angstrom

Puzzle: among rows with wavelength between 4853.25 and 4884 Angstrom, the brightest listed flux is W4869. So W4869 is 18.3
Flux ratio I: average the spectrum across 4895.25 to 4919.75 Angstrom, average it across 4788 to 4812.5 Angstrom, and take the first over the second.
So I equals 1.1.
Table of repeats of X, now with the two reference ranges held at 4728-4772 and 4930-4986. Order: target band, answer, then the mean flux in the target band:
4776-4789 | 2.55 Angstrom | 12.1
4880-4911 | -1.76 Angstrom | 16.3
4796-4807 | -0.40 Angstrom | 15.7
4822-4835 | 0.64 Angstrom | 14.5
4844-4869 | -1.60 Angstrom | 16.3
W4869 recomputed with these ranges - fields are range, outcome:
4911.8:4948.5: 19.4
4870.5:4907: 19.2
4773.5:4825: 17.1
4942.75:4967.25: 19.3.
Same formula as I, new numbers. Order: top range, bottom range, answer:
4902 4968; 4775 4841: 1.12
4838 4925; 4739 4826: 1.10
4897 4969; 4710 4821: 1.08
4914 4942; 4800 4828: 1.04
